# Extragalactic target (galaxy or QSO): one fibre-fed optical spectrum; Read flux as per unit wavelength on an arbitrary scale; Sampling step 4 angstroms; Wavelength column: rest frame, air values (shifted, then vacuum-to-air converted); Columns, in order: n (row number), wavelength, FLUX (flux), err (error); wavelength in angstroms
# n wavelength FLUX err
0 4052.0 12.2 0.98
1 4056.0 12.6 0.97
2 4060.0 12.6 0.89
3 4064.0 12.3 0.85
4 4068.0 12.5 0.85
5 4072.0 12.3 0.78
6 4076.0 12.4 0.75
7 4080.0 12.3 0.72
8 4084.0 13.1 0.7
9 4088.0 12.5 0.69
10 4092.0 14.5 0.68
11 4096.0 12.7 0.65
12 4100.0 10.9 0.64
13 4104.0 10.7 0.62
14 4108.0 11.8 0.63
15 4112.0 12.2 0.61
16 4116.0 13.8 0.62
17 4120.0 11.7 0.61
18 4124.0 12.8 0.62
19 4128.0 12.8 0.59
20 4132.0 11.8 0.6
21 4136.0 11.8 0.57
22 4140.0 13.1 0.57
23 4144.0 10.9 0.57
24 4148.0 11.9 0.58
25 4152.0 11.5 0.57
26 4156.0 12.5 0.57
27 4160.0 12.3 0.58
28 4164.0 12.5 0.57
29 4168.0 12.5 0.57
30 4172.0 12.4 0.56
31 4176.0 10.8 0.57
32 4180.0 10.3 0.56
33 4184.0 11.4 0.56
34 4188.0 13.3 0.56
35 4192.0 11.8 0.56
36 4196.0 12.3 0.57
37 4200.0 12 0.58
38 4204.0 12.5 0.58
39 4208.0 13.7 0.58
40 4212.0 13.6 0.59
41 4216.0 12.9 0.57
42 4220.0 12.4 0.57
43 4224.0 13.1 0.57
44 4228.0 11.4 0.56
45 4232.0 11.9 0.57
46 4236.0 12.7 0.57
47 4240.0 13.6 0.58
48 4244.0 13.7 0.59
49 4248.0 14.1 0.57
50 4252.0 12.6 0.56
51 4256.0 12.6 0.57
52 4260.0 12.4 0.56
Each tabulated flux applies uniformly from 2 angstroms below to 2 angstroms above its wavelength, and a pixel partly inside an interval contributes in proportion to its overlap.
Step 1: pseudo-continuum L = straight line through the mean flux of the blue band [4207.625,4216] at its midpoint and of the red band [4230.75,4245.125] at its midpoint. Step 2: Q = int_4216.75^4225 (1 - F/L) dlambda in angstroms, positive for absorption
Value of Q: 0.4 angstroms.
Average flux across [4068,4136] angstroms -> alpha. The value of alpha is 12.4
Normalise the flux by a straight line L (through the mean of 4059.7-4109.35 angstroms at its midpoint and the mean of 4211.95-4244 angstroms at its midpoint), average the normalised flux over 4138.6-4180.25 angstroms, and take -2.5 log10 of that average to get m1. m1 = 0.05 mag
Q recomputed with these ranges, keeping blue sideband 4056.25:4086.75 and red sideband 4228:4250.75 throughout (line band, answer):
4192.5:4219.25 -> 0.34 angstroms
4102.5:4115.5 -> 0.79 angstroms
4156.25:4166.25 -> 0.28 angstroms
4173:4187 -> 1.87 angstroms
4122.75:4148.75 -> 1.13 angstroms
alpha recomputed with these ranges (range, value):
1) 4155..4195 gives 12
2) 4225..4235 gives 11.9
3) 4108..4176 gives 12.2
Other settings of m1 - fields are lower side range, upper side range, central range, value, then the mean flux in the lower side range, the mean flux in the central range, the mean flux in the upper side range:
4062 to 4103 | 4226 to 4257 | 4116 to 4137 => 0.02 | 12.5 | 12.4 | 12.8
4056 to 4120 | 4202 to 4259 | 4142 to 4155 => 0.10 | 12.4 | 11.5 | 12.9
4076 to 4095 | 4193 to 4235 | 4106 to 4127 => 0.04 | 13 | 12.5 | 12.6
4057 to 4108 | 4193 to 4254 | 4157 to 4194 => 0.06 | 12.4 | 11.9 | 12.8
